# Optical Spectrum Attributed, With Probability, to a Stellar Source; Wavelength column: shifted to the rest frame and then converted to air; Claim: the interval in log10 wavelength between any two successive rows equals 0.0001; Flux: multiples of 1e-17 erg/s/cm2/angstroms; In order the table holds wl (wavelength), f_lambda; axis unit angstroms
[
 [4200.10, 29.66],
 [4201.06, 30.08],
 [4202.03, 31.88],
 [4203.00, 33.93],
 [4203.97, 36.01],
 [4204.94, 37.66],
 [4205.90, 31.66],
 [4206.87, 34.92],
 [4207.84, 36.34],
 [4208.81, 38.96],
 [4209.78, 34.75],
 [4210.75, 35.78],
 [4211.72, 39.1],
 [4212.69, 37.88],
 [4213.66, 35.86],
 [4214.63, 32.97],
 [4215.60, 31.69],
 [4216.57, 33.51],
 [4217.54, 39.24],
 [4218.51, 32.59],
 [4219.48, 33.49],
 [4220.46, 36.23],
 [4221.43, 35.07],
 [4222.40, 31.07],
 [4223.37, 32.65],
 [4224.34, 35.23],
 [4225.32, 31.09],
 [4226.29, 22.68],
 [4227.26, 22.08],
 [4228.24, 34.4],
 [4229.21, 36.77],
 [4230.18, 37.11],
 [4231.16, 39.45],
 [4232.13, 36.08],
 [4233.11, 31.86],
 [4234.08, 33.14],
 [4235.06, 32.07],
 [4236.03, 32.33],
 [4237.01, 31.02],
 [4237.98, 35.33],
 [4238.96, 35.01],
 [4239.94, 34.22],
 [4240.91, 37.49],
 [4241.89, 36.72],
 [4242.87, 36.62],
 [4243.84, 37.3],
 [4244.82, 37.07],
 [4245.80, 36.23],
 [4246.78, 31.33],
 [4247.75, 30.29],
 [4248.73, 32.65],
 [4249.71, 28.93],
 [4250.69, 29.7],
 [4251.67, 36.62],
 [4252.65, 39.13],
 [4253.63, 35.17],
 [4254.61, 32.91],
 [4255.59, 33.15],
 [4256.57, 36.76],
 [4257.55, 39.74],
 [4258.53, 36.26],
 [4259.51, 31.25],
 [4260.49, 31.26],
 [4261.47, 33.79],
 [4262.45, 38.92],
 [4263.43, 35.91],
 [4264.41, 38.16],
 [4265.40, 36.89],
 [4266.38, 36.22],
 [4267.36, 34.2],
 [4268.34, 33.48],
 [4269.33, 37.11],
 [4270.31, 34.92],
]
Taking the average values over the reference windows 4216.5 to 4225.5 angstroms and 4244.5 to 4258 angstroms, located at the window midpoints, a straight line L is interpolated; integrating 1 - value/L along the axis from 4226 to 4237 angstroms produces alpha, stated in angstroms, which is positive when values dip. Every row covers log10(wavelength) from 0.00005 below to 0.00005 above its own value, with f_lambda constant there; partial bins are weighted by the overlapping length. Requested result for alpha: 0.5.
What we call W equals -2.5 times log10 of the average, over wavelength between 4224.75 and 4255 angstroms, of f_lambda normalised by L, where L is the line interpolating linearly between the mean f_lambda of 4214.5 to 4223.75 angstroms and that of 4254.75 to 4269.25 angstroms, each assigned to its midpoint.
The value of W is 0.03 mag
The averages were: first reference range 33.9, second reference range 35.4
